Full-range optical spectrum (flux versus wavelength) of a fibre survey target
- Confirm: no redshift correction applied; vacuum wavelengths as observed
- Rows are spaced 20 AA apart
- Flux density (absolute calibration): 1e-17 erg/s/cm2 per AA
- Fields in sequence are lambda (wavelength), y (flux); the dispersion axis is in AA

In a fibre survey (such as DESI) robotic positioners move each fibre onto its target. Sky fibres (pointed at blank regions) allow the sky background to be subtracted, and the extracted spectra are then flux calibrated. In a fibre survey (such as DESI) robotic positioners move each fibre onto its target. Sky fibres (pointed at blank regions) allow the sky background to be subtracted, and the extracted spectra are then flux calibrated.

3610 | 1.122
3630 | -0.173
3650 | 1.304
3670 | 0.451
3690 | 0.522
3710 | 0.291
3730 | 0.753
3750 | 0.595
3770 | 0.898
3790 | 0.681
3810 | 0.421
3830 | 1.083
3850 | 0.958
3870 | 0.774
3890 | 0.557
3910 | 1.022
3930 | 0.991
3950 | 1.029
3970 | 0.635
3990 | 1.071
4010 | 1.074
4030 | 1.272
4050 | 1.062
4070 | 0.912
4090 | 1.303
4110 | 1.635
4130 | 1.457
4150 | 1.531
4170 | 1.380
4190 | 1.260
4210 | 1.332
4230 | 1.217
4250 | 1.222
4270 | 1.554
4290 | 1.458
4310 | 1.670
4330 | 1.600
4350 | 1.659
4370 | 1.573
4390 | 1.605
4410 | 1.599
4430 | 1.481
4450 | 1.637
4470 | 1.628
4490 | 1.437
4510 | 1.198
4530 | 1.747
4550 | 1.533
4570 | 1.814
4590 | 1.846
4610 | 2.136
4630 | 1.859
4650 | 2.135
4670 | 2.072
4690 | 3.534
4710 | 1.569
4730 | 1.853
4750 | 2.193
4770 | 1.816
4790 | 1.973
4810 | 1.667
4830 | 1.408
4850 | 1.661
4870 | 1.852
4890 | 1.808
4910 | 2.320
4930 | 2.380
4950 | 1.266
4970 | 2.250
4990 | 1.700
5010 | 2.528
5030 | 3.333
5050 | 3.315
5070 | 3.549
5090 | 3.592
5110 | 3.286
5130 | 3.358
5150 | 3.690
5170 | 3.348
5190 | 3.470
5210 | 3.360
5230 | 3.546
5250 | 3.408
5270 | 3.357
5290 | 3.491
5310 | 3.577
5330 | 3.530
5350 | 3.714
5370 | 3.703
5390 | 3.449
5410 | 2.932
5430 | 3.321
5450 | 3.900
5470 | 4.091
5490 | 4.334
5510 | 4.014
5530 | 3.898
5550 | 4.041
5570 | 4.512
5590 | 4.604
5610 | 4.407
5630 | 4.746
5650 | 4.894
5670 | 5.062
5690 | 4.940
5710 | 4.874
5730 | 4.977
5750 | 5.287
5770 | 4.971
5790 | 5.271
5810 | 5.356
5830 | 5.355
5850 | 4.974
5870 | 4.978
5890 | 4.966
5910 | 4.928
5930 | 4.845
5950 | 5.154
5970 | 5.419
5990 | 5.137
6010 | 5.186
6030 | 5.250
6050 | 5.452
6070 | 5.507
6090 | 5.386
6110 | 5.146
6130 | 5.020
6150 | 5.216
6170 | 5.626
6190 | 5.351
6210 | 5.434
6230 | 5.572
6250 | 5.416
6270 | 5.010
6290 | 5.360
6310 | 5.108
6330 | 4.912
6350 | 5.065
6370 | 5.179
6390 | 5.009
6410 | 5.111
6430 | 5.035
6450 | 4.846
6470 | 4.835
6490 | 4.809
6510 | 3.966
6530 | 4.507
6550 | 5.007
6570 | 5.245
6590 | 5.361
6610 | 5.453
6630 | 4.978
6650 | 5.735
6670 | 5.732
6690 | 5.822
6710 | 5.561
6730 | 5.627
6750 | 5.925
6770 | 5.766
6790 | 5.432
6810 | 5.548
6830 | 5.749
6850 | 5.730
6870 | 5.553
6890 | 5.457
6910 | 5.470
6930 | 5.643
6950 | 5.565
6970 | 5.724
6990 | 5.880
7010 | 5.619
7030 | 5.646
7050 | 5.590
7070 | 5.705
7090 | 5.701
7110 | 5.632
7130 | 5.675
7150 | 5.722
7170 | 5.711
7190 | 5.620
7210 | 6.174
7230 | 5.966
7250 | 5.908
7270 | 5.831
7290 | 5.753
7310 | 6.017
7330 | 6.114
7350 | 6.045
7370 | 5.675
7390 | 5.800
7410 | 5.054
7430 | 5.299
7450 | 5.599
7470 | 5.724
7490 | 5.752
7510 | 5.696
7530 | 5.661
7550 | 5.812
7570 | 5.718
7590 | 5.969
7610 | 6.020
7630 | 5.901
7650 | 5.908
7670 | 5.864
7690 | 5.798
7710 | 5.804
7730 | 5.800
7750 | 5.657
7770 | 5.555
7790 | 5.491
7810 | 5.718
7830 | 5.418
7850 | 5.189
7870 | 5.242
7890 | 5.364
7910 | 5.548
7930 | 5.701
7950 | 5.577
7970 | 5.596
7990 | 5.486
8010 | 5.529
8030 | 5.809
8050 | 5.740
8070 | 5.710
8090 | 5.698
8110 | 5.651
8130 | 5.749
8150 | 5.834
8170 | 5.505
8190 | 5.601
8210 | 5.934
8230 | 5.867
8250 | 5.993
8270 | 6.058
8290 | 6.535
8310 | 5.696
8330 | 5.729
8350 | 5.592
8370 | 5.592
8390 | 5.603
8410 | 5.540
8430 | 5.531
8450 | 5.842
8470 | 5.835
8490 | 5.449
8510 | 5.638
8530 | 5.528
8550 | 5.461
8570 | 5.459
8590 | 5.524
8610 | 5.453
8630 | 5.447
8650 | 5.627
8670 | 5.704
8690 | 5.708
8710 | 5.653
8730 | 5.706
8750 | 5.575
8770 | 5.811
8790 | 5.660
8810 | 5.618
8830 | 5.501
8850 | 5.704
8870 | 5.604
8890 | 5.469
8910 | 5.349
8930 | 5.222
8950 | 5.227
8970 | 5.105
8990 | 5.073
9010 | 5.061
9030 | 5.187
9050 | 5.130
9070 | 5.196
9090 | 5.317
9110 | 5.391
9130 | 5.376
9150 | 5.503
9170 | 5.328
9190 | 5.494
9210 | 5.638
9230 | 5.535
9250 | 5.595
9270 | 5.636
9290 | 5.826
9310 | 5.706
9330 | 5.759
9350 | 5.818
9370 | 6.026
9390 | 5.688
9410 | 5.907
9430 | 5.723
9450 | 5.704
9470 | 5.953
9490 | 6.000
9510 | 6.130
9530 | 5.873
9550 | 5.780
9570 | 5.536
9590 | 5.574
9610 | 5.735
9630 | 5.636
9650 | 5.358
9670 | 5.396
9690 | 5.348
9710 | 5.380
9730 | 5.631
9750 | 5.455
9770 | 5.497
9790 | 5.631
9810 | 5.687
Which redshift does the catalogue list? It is 0.26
